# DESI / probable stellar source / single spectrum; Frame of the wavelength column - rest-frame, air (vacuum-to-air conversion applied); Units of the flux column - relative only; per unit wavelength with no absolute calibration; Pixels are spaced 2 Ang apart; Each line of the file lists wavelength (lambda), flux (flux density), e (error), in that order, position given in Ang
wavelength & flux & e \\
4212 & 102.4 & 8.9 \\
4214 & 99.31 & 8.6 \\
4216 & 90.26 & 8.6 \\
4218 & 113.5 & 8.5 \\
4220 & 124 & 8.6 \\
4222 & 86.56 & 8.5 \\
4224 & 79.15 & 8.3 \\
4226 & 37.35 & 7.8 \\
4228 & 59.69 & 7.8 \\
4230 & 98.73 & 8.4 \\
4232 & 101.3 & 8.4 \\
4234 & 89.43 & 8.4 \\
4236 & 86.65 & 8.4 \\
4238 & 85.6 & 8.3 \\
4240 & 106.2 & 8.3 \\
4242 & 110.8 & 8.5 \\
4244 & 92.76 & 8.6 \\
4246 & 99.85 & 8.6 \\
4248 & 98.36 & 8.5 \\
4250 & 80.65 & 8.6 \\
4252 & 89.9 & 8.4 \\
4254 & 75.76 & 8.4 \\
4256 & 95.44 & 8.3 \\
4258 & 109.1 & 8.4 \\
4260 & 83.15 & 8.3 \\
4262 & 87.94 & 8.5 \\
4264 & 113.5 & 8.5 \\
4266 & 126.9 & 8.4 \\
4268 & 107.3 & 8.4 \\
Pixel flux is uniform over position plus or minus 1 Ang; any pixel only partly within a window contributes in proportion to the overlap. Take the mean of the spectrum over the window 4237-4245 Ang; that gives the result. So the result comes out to 98.8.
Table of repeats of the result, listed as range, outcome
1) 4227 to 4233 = 86.6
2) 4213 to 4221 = 107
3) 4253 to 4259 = 93.4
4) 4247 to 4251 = 89.5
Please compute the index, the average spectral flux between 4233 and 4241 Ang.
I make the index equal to 92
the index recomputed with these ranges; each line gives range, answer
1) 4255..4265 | 97.8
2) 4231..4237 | 92.5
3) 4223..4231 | 68.7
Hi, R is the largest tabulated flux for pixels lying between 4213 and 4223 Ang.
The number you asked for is 124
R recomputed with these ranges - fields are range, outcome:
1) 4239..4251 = 110.8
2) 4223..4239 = 101.3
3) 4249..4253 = 89.9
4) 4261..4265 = 113.5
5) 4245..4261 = 109.1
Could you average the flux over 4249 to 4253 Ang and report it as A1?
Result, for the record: 85.3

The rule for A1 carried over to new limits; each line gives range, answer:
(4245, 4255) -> 88.9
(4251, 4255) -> 82.8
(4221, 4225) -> 82.9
